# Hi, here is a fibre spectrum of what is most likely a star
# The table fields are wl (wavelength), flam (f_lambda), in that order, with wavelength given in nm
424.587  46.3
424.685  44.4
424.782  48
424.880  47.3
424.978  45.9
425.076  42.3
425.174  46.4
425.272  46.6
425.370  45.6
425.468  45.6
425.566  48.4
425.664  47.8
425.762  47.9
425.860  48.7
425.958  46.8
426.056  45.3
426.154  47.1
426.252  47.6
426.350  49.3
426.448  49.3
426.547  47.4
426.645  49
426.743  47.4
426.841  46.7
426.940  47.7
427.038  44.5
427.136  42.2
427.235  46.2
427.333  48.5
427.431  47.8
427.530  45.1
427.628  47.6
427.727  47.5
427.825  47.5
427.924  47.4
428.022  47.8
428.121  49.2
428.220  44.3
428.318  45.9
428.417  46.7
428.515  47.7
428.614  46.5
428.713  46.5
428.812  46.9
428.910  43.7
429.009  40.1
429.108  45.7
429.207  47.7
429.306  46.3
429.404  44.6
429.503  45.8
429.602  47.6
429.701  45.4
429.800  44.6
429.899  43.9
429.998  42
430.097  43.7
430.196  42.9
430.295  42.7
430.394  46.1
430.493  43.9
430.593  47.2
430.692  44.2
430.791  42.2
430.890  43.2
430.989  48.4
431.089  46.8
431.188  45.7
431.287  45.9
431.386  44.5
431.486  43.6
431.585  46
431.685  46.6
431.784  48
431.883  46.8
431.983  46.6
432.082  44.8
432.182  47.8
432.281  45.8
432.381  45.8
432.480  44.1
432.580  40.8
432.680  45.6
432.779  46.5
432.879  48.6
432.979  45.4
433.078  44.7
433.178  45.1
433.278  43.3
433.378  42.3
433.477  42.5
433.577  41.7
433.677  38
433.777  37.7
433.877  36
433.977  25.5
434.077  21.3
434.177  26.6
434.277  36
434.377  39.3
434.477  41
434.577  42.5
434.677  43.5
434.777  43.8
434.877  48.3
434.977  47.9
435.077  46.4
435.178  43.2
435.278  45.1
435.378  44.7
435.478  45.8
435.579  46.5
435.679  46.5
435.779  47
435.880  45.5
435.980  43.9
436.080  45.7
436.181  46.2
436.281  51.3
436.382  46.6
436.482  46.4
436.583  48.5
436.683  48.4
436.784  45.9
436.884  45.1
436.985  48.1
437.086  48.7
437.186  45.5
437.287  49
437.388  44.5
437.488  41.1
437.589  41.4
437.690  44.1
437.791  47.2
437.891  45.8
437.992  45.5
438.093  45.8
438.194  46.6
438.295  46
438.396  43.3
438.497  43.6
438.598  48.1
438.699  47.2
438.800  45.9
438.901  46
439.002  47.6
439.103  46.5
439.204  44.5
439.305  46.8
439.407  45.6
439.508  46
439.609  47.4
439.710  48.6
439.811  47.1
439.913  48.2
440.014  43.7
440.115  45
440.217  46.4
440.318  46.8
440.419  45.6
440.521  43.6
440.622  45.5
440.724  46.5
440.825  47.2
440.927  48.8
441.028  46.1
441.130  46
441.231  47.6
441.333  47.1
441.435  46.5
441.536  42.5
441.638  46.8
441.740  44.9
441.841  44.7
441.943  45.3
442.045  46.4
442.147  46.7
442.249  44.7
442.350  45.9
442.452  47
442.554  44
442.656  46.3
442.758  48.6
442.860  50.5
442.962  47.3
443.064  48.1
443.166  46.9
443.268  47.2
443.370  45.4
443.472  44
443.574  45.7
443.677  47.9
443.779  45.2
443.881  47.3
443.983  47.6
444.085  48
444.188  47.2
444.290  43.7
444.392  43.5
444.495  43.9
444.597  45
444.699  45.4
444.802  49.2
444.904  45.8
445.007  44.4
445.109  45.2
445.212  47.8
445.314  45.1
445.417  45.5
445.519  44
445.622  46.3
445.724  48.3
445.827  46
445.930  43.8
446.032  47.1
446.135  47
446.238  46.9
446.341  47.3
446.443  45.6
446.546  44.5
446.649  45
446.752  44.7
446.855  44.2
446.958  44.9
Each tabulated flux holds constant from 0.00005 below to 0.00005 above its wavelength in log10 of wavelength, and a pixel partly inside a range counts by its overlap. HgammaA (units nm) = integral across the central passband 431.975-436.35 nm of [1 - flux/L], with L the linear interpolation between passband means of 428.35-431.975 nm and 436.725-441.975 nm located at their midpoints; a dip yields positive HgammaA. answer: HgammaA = 0.26 nm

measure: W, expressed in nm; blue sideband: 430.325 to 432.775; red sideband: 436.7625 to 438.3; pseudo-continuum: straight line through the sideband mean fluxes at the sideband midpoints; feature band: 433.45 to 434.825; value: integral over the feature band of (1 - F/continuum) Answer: 0.27 nm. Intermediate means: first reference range 45.4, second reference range 45.6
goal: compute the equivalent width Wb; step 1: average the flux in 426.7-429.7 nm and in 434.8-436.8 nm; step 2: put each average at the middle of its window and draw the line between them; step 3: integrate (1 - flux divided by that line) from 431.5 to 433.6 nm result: 0.05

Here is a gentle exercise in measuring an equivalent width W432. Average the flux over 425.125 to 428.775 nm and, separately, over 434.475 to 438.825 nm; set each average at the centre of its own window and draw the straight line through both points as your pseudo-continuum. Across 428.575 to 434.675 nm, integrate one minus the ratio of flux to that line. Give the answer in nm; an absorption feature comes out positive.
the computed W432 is 0.415 nm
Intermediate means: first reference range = 47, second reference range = 45.8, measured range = 43.3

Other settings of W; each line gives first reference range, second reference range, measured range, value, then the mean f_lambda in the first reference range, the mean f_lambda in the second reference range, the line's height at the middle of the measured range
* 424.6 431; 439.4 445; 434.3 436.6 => 0.04 nm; 46.1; 46.2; 46.2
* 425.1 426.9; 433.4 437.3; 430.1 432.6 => -0.02 nm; 47.3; 43.1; 44.9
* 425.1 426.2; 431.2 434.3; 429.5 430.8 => -0.02 nm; 46.8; 42.1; 43.9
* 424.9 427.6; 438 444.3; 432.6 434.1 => 0.19 nm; 46.8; 46.3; 46.6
